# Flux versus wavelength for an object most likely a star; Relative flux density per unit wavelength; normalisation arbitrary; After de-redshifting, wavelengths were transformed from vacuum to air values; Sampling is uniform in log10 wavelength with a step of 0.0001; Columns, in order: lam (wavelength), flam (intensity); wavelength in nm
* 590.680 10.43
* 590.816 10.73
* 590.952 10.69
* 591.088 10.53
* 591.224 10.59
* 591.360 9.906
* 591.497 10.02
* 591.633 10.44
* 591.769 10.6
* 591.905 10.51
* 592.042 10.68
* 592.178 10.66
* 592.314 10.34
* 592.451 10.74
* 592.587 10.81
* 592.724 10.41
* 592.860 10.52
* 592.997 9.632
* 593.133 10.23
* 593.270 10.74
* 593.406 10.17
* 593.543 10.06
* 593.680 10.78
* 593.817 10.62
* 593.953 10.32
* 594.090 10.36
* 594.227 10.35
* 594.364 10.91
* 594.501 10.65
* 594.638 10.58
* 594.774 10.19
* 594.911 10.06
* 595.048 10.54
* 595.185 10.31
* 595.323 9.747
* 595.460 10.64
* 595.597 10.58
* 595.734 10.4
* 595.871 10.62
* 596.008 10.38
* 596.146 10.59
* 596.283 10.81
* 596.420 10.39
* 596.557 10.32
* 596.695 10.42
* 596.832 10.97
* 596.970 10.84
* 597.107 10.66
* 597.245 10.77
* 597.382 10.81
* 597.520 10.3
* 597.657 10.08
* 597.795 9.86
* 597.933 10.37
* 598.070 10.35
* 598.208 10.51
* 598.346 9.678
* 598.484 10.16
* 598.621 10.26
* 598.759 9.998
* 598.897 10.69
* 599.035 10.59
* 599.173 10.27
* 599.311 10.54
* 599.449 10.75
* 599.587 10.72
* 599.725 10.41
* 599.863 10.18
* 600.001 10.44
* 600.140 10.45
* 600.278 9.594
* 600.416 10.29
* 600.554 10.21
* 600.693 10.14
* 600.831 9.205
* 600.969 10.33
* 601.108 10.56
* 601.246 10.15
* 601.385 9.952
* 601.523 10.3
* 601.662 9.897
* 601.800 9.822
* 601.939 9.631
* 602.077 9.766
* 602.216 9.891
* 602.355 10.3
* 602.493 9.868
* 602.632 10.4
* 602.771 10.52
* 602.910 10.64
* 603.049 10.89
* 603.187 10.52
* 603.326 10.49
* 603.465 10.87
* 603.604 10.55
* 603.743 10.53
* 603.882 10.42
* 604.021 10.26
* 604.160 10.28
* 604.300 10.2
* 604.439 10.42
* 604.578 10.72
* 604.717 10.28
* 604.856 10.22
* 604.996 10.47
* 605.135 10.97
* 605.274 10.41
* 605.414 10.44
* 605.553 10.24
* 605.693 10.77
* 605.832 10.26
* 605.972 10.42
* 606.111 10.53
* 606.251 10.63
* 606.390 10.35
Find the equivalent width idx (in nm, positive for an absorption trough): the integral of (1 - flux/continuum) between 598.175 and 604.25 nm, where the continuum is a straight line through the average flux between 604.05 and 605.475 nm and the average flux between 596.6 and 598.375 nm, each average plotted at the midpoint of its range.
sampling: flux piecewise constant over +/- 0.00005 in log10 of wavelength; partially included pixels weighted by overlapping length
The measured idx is 0.10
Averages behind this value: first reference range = 10.4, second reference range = 10.4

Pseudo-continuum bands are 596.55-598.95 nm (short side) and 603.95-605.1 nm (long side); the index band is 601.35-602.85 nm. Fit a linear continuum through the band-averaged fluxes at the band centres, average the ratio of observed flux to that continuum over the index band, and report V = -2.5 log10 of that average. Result 0.04 mag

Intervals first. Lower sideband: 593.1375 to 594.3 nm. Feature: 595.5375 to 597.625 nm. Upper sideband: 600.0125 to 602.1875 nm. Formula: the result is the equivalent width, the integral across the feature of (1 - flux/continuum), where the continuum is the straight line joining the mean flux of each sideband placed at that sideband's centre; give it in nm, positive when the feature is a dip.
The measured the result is -0.07 nm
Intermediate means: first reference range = 10.4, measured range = 10.6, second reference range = 10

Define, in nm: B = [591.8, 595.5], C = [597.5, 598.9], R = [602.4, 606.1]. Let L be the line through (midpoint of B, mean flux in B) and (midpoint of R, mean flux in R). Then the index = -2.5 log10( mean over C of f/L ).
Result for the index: 0.03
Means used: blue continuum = 10.4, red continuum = 10.5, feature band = 10.2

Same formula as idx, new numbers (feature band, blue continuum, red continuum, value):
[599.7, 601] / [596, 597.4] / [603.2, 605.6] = 0.055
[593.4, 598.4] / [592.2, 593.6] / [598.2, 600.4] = -0.042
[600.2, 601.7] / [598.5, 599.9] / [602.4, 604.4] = 0.055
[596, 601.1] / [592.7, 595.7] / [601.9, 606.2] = 0.014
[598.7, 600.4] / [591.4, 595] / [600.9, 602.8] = -0.034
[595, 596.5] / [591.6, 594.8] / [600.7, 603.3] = -0.010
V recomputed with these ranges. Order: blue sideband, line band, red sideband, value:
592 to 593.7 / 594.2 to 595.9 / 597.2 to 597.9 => 0.00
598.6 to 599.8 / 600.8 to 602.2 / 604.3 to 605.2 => 0.05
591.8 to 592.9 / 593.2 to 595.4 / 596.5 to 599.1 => 0.01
